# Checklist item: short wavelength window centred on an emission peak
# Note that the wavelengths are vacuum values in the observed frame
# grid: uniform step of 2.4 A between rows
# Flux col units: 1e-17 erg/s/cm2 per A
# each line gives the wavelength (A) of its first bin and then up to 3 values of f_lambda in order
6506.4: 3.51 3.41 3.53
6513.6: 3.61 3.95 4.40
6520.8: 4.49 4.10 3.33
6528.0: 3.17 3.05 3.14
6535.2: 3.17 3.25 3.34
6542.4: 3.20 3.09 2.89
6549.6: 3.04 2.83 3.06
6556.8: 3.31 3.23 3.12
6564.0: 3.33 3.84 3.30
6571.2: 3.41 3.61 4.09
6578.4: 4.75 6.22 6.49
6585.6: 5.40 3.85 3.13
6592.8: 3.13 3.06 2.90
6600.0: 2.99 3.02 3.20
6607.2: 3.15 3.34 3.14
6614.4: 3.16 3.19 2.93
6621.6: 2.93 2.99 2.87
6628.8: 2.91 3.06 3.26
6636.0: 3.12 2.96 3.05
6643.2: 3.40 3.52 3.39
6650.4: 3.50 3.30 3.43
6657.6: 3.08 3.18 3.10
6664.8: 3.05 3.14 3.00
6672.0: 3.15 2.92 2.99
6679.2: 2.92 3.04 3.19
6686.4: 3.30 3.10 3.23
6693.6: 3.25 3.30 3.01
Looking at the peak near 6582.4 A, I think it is [O III] 5007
